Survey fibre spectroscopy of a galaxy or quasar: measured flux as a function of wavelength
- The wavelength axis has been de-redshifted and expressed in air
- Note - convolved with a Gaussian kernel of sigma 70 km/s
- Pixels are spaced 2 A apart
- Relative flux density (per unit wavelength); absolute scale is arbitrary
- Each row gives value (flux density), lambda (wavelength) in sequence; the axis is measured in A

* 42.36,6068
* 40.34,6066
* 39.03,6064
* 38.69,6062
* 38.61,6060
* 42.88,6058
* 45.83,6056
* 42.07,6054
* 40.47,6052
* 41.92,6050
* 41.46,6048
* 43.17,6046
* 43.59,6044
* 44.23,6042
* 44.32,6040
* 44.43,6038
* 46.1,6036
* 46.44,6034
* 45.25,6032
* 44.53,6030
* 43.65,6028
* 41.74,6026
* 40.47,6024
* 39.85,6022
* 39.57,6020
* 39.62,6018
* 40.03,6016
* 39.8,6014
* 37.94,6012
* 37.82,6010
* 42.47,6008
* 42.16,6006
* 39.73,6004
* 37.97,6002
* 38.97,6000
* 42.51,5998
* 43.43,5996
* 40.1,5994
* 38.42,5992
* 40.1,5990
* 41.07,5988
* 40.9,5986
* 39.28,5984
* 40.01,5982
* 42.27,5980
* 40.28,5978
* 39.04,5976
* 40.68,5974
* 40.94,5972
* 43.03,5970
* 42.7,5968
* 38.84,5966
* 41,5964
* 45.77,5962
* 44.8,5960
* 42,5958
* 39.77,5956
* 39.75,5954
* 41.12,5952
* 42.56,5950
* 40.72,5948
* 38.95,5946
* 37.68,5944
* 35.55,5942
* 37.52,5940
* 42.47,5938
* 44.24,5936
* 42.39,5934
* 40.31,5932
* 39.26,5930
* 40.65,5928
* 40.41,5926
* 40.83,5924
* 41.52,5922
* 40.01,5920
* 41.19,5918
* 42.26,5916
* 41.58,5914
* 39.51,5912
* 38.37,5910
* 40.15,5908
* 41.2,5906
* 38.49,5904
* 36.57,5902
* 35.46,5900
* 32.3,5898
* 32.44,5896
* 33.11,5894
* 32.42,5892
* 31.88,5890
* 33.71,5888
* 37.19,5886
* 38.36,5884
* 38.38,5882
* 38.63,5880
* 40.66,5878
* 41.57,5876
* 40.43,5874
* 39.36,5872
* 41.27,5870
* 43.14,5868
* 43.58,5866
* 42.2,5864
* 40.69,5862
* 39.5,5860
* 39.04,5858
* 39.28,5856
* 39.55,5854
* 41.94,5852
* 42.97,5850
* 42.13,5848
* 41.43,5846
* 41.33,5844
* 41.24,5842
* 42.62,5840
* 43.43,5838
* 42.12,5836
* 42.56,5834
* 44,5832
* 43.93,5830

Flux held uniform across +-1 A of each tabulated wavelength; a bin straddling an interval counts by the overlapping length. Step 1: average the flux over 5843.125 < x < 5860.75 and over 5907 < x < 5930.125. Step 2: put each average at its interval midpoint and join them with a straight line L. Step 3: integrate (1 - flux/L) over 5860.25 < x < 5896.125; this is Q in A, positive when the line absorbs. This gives 2.0 A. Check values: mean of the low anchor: 40.8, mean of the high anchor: 40.5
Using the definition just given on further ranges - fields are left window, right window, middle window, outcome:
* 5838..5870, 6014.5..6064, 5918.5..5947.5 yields 1.2 A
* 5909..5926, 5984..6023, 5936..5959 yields 0.2 A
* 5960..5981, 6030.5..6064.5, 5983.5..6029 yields 2.0 A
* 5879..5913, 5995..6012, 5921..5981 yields -3.8 A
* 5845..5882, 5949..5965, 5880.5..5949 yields 5.1 A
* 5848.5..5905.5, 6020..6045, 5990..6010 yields 0.9 A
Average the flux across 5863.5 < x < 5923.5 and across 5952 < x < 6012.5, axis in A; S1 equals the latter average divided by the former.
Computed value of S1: 1.06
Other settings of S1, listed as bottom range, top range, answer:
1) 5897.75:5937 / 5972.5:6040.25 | 1.03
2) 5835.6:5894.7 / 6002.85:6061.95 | 1.06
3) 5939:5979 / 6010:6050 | 1.04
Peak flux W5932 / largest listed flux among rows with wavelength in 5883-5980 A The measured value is 45.77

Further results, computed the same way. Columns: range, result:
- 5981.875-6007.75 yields 43.43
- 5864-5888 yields 43.58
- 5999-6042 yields 46.44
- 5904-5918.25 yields 42.26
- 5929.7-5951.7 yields 44.24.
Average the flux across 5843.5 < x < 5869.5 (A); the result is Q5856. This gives 41.3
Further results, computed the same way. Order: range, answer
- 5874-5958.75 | 38.9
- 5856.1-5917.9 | 38.5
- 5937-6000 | 40.7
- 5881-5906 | 35.3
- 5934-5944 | 40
